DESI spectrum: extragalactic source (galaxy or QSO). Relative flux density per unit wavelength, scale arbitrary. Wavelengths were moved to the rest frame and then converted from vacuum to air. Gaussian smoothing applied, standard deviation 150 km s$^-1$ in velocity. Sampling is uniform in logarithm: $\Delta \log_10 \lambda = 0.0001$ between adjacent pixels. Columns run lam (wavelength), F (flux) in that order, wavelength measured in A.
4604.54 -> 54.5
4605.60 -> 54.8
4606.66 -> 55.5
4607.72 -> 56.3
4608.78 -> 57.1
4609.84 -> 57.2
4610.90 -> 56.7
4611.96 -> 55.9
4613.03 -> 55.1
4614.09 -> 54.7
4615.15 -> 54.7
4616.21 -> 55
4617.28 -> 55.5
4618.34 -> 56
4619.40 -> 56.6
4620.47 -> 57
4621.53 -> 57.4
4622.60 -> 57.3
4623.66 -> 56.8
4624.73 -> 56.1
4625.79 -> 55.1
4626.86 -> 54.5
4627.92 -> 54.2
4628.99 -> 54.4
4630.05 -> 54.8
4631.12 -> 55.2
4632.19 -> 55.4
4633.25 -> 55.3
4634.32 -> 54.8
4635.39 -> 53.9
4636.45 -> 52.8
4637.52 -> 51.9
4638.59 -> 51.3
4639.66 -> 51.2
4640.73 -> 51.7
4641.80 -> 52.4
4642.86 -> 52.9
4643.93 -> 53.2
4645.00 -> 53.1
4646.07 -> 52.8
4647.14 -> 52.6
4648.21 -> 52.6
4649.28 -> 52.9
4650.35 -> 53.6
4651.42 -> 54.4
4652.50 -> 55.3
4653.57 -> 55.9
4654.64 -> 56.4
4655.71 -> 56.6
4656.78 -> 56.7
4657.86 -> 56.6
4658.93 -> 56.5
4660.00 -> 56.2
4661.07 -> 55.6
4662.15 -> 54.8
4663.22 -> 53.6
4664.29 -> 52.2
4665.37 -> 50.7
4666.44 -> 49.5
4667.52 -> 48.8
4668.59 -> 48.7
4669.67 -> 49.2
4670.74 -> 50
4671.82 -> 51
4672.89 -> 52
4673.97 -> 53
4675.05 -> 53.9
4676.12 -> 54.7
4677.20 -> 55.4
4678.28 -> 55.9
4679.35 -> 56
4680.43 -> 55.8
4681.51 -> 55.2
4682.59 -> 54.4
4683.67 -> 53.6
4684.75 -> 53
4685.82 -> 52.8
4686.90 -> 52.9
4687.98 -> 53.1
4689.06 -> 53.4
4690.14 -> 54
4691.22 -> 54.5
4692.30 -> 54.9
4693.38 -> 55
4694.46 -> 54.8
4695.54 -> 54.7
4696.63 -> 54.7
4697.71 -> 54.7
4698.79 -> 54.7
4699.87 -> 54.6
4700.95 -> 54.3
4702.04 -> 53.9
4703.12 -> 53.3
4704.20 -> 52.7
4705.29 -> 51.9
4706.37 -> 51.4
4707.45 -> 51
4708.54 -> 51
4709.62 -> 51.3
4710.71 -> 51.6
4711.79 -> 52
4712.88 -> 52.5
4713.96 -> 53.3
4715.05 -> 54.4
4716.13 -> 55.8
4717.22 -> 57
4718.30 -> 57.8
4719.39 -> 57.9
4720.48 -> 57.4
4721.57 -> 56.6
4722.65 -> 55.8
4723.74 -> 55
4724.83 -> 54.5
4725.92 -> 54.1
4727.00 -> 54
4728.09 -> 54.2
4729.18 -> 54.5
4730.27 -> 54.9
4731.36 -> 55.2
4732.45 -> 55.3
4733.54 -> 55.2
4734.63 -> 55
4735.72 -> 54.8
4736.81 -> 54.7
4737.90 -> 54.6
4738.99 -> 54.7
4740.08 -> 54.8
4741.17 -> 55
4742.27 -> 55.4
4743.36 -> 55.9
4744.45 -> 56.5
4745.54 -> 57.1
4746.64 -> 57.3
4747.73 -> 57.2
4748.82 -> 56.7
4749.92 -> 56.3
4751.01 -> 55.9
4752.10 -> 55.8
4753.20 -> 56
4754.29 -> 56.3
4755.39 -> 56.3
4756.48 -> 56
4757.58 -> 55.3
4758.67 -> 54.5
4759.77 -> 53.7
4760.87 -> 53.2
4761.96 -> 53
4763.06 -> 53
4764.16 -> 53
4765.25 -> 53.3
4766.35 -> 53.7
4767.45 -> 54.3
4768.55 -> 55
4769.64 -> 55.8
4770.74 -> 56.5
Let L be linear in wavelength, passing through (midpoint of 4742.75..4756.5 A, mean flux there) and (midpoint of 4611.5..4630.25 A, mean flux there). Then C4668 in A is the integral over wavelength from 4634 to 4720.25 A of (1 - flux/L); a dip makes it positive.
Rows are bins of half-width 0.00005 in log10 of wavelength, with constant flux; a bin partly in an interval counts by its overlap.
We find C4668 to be 3.7 A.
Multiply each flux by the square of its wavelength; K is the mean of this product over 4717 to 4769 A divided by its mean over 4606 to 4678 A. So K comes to 1.06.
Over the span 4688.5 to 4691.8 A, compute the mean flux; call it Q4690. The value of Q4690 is 54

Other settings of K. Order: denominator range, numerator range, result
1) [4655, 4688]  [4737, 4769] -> 1.07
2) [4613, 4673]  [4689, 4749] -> 1.05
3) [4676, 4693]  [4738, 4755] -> 1.06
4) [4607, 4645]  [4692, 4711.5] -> 1.00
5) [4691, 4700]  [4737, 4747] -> 1.04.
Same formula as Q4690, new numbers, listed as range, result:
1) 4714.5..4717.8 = 55.8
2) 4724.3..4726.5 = 54.4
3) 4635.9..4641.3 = 51.8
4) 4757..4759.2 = 54.9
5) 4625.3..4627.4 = 54.8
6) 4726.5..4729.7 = 54.2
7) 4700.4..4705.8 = 53.2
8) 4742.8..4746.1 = 56.5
